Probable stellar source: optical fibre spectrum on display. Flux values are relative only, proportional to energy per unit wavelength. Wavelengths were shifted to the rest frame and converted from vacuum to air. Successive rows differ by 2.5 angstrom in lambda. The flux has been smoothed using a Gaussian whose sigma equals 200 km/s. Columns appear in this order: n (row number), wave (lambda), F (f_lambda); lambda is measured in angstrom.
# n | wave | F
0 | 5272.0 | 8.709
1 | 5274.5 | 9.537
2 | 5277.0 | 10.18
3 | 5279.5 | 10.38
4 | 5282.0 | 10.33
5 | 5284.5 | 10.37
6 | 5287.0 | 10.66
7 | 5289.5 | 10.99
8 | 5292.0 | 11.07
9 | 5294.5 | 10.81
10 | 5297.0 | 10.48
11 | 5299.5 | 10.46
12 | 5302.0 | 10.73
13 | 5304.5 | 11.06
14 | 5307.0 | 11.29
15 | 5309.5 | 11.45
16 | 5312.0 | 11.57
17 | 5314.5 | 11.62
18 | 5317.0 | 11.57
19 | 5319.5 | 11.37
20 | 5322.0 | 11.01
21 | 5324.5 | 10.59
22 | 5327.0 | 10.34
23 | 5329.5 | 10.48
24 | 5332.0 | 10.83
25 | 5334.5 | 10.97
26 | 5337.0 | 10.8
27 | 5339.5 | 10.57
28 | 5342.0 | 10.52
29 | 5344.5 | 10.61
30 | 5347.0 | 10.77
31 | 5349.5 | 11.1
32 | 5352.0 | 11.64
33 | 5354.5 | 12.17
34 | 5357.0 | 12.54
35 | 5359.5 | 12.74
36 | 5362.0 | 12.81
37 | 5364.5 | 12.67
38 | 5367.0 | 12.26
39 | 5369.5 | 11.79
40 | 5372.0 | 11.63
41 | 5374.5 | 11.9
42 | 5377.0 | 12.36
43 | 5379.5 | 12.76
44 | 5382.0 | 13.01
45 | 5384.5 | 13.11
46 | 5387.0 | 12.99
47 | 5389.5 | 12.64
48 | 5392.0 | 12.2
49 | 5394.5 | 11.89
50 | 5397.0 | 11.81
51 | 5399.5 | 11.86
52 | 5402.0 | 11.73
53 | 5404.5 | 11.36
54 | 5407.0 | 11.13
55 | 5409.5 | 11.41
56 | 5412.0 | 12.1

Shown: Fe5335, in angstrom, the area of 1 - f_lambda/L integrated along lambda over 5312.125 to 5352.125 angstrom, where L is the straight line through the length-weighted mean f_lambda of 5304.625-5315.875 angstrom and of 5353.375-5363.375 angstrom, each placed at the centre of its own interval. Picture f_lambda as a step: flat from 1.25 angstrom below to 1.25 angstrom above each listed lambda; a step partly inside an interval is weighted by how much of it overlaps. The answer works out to 3.42 angstrom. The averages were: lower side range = 11.4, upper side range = 12.6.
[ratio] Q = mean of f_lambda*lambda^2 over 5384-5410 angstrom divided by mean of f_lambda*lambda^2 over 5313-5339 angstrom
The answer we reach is 1.1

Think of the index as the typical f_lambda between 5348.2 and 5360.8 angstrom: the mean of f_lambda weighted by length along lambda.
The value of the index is 12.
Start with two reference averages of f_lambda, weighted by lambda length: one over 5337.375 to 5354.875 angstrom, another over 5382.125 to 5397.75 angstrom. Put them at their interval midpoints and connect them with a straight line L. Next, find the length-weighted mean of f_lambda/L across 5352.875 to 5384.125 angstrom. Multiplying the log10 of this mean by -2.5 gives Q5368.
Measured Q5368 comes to -0.06 mag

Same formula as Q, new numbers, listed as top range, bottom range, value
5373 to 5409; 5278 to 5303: 1.19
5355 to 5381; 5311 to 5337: 1.14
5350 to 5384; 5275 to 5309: 1.19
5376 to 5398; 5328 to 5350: 1.19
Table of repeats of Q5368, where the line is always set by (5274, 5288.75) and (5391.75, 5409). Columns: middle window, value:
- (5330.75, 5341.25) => 0.015 mag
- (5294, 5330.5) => -0.034 mag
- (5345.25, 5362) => -0.069 mag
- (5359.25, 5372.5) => -0.097 mag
